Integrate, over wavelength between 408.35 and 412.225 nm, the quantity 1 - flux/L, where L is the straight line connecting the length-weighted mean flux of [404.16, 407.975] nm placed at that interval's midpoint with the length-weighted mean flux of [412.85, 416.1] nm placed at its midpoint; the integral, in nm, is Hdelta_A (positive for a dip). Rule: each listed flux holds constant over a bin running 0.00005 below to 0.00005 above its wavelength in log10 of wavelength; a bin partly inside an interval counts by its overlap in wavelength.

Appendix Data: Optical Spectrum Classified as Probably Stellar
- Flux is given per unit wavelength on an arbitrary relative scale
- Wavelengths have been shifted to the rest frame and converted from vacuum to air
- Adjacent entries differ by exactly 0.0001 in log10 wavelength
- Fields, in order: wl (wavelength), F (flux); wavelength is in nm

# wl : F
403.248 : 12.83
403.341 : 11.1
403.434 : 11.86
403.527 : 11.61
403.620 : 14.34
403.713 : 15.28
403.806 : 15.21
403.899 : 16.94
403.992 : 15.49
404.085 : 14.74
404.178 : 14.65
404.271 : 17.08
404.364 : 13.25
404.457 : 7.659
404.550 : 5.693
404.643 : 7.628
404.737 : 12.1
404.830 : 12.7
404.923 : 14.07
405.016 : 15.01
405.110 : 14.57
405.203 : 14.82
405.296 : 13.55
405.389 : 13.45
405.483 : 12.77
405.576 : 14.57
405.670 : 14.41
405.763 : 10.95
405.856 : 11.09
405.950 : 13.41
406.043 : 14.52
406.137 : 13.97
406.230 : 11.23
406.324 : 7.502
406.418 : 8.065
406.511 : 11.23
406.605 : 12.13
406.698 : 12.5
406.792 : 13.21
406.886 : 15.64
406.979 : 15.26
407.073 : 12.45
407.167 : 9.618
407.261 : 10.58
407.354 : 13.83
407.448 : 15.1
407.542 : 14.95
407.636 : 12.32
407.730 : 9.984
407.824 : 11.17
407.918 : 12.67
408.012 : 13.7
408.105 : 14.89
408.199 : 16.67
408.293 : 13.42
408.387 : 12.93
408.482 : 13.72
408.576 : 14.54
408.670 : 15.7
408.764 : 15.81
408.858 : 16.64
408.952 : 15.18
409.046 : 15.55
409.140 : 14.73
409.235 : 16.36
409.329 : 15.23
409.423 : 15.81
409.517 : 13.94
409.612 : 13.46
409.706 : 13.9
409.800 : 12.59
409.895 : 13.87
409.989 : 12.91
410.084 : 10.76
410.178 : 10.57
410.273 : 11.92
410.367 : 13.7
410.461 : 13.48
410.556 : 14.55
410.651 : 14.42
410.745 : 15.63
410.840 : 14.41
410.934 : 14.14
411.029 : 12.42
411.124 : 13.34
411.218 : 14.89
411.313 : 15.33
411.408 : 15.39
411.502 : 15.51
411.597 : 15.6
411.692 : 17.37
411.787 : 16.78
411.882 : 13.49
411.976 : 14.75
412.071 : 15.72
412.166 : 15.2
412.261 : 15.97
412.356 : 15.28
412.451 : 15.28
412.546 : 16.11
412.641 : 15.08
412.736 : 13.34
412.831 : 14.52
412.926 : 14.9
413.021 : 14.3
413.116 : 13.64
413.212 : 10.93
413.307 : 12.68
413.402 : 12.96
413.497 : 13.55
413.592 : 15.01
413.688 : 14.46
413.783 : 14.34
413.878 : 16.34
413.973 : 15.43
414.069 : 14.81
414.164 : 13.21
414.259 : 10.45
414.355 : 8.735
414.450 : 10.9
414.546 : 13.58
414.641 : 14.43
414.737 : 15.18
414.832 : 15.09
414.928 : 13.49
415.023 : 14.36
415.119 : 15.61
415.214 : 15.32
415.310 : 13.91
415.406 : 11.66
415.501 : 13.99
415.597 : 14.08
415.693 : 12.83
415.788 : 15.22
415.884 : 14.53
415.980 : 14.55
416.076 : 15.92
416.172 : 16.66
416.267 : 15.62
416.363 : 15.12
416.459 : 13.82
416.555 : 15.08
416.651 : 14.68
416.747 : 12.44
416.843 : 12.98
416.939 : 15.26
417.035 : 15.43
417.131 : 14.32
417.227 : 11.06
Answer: -0.39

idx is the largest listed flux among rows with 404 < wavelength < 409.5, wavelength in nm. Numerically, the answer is 17.08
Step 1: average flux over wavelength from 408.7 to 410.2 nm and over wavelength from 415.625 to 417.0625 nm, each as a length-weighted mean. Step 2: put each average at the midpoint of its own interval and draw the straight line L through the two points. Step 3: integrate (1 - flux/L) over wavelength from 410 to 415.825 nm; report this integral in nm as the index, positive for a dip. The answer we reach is 0.15 nm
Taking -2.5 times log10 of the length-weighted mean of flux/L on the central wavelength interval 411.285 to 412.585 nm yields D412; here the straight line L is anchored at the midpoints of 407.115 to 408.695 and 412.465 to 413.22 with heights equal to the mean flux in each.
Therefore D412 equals -0.11 mag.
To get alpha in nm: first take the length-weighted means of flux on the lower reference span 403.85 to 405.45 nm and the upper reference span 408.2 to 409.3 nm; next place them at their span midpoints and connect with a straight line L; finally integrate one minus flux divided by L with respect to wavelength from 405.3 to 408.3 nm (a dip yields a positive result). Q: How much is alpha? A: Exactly 0.30 nm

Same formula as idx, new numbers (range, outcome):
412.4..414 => 16.34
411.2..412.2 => 17.37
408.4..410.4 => 16.64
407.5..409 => 16.67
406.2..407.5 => 15.64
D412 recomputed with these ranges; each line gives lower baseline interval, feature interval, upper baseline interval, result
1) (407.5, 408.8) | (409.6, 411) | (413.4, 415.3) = 0.035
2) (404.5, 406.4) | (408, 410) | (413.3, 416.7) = -0.132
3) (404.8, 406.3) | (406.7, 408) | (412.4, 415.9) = 0.053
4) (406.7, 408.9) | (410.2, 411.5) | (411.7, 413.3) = 0.018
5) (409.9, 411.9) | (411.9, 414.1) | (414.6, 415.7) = -0.028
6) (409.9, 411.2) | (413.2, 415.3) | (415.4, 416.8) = 0.029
